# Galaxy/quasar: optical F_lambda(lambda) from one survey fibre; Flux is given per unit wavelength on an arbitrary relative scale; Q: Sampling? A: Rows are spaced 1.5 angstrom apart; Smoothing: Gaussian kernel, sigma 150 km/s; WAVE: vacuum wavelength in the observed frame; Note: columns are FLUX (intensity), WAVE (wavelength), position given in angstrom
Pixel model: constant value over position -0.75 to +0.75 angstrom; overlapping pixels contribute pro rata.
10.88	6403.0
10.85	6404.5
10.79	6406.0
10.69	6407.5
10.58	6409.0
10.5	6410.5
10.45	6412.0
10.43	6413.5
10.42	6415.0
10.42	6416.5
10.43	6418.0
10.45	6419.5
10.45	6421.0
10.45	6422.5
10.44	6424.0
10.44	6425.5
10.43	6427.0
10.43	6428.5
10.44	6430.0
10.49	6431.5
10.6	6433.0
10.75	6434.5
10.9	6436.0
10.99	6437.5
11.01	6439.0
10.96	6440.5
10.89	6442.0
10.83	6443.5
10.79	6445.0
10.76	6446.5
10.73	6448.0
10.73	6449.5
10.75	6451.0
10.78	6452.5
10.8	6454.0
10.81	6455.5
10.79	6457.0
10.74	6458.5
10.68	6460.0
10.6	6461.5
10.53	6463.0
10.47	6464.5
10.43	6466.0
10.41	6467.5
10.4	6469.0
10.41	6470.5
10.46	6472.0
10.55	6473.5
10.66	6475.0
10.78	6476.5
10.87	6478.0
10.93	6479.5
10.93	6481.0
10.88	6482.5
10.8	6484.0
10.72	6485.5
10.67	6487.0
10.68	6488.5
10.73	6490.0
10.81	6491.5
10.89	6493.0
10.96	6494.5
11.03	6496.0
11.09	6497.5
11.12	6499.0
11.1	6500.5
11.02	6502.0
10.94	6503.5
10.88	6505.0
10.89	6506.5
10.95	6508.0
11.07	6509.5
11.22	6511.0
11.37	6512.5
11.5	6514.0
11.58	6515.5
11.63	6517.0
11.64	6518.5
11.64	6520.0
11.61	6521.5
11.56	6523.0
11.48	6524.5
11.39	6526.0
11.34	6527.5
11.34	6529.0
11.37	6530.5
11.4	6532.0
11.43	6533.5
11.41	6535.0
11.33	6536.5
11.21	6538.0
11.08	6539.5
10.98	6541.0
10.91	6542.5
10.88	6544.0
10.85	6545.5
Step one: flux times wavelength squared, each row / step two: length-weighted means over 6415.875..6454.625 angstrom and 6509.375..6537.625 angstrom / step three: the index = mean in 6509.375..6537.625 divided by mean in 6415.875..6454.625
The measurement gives 1.10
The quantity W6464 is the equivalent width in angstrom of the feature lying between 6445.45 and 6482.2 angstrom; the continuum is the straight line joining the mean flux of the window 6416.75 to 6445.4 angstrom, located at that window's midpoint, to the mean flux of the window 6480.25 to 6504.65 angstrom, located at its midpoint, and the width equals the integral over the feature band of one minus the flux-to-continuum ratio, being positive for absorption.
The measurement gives 0.4 angstrom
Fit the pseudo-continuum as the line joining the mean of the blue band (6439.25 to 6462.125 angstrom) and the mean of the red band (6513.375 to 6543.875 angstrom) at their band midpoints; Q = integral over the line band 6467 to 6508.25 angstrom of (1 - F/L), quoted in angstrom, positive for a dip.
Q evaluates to 1.0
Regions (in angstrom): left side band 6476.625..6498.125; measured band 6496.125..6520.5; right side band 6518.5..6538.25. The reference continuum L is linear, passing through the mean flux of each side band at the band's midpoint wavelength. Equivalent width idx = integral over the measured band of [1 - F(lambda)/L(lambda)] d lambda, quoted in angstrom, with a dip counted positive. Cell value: -0.14 angstrom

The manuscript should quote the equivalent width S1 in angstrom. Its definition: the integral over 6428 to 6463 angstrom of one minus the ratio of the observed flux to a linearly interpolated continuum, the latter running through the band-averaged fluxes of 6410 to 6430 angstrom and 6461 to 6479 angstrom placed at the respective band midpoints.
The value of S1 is -0.83 angstrom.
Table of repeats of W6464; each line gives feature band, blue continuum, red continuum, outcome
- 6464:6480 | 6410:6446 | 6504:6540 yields 0.5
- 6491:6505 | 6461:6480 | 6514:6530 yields 0.1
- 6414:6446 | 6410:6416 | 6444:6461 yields -0.1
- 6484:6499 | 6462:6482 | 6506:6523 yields 0.2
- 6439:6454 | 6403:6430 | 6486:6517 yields -0.2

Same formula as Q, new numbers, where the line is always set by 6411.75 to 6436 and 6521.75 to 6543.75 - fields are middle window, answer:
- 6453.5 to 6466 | 0.1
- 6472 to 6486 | 0.2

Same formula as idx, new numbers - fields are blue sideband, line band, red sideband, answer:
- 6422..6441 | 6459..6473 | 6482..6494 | 0.3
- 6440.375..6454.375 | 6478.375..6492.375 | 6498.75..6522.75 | 0.4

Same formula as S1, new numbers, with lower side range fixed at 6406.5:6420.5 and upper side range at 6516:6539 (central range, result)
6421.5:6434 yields 0.2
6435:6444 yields -0.2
